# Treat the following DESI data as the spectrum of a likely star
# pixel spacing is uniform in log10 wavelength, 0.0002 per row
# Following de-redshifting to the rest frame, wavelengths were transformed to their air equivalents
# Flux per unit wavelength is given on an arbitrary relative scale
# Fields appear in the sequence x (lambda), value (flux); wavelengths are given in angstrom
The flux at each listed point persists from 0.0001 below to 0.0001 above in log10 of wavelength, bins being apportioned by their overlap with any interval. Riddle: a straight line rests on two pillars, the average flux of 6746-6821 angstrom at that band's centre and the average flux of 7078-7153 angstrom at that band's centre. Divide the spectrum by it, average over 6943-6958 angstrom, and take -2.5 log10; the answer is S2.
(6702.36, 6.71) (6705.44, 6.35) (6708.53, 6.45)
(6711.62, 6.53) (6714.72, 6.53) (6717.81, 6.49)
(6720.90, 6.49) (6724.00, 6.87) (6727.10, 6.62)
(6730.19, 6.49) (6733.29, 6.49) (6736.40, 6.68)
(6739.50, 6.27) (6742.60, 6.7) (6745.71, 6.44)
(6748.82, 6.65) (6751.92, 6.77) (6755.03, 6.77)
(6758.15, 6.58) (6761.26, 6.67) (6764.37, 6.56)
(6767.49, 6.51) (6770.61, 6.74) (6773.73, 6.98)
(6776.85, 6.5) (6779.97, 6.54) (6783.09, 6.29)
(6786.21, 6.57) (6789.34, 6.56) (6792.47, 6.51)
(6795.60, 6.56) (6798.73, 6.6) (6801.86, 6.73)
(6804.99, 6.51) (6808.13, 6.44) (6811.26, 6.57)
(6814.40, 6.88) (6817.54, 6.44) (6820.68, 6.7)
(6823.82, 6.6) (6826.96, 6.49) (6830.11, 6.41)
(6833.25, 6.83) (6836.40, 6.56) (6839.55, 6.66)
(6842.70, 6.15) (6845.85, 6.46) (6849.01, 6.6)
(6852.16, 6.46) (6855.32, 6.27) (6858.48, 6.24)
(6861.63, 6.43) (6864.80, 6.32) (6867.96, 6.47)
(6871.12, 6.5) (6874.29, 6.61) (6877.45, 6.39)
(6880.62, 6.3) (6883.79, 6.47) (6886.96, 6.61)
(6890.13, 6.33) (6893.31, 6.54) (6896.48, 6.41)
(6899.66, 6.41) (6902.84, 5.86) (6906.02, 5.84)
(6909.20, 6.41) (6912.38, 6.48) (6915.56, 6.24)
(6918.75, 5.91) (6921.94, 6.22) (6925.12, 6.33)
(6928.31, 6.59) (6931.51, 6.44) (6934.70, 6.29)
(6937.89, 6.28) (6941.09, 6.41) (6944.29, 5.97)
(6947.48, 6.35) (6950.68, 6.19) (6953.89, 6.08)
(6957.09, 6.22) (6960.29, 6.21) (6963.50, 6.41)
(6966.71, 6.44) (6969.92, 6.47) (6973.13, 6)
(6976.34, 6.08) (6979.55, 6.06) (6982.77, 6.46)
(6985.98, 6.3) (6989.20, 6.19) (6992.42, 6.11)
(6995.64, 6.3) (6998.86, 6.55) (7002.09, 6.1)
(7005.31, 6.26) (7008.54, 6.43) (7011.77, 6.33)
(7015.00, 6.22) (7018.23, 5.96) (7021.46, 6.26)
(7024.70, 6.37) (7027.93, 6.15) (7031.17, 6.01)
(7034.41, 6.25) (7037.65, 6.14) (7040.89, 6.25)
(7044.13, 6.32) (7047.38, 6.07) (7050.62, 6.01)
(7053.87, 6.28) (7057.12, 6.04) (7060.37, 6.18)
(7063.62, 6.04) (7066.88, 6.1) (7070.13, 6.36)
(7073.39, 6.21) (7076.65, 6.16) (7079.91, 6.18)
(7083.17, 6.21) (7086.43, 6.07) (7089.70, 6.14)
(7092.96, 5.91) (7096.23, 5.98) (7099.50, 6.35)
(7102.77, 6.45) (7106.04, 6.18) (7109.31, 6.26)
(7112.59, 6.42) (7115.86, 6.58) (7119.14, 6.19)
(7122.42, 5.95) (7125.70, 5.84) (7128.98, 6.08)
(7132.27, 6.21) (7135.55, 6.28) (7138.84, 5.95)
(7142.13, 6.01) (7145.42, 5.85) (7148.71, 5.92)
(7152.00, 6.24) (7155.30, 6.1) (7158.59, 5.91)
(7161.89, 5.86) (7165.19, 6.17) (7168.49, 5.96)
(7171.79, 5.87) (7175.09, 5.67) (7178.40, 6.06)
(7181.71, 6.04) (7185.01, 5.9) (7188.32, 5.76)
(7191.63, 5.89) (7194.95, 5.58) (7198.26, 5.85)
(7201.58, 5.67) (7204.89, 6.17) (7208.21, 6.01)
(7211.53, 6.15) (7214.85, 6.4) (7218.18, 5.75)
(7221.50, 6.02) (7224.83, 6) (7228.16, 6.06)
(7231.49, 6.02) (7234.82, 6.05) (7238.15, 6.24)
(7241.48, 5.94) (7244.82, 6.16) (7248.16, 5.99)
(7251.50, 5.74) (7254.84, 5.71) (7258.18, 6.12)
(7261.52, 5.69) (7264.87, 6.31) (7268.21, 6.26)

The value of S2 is 0.04 mag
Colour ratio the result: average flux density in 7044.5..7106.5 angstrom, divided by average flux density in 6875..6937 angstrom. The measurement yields 1.0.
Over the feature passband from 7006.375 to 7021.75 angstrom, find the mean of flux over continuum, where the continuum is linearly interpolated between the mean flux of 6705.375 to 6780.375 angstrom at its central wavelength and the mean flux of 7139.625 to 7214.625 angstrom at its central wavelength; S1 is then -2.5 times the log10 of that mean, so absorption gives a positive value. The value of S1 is -0.01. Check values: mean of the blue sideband 6.59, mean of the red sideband 5.95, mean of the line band 6.24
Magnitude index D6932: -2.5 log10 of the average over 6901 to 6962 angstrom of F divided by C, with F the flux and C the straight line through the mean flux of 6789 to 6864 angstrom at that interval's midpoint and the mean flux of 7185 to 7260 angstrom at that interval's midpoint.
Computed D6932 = 0.03 mag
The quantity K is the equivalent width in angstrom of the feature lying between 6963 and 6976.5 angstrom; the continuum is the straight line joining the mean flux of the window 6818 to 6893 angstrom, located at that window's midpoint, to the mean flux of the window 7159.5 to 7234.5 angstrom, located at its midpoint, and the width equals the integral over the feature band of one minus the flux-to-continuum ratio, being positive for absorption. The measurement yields 0.0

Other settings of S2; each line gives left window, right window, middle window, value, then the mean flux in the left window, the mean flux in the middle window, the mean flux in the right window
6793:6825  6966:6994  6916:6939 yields 0.009 mag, 6.6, 6.29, 6.23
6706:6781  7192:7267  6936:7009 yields 0.009 mag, 6.59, 6.25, 5.98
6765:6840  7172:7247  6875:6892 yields 0.006 mag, 6.59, 6.43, 5.97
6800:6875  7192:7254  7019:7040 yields 0.010 mag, 6.51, 6.19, 5.98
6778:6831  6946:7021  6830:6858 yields 0.001 mag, 6.55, 6.48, 6.25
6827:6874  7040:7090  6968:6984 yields 0.013 mag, 6.46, 6.21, 6.16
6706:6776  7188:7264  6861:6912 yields 0.006 mag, 6.6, 6.37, 5.96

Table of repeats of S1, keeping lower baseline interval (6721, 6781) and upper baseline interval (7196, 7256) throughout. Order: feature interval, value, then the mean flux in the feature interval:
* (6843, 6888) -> 0.01 mag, 6.43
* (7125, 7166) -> 0.01 mag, 6.03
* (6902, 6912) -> 0.05 mag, 6.11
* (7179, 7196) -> 0.03 mag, 5.86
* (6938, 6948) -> 0.02 mag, 6.24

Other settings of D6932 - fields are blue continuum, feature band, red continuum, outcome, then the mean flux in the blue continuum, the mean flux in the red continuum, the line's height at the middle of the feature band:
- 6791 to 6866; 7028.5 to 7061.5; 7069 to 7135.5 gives 0.02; 6.52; 6.19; 6.26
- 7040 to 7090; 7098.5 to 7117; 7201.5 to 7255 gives -0.04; 6.16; 6.02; 6.13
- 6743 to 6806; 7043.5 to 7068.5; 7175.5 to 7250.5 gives 0.01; 6.6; 5.98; 6.2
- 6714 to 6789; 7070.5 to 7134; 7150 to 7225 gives -0.02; 6.59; 5.96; 6.08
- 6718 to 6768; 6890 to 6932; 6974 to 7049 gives 0.01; 6.6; 6.22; 6.36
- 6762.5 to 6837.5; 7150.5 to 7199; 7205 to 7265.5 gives 0.03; 6.59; 6.02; 6.1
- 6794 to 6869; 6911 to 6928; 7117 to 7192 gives 0.02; 6.52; 5.99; 6.37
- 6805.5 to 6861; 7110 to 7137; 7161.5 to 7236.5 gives -0.02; 6.51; 5.95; 6.07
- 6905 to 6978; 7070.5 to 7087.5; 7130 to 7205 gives -0.02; 6.26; 5.95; 6.07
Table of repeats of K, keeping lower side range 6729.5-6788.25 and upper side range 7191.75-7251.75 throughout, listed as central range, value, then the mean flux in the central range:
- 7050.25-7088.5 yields 0.19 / 6.16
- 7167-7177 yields 0.36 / 5.84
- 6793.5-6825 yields -0.37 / 6.6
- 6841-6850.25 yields 0.11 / 6.4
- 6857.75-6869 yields 0.15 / 6.37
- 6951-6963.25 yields 0.26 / 6.2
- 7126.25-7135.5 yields -0.04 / 6.13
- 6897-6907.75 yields 0.55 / 6.08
